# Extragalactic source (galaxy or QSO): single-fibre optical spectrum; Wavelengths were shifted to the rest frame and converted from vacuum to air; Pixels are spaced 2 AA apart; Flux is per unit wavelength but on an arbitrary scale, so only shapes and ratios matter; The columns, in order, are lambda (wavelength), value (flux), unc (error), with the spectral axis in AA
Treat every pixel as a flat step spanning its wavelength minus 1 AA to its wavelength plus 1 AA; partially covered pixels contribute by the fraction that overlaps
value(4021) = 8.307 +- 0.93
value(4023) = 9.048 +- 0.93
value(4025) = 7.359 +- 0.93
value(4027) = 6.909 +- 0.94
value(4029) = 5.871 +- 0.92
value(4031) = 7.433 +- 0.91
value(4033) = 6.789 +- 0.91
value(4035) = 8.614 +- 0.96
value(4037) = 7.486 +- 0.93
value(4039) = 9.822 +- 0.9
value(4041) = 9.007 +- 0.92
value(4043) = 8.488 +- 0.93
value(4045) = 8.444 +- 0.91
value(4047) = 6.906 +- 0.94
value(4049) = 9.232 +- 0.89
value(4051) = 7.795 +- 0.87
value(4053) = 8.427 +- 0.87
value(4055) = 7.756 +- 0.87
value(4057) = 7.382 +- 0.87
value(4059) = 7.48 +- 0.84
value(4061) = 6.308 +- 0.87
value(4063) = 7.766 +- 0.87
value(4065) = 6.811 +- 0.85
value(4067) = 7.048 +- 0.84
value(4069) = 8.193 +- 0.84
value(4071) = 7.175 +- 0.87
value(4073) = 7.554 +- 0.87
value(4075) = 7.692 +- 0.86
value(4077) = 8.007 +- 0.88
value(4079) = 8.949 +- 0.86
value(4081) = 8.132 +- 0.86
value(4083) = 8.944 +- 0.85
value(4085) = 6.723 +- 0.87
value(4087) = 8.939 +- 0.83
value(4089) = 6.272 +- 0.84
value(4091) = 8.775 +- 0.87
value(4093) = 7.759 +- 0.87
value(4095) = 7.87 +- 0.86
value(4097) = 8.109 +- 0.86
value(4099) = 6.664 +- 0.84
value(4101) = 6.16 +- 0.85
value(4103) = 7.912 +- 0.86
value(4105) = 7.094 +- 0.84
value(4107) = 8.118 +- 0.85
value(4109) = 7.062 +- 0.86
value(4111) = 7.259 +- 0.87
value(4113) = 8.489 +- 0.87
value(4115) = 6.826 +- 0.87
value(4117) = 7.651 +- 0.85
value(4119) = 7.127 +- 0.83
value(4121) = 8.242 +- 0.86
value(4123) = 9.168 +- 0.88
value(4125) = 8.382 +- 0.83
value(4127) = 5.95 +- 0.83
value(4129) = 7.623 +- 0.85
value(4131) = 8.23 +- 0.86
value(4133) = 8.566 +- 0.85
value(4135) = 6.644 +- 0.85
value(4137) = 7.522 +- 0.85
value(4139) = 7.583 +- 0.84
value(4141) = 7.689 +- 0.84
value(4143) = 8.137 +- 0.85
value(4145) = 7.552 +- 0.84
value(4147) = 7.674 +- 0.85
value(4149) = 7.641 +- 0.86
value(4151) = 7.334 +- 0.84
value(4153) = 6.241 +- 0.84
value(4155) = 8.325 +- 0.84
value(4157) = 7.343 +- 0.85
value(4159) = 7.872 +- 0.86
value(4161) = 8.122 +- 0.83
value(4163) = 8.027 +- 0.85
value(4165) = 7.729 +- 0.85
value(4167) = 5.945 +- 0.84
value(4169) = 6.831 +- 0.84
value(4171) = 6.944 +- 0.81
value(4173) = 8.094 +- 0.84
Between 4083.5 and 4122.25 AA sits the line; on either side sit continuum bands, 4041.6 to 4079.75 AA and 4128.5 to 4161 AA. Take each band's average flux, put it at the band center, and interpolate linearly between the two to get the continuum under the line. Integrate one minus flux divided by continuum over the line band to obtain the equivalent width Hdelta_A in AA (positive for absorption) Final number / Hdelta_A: 0.72 AA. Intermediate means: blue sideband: 7.76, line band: 7.56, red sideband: 7.64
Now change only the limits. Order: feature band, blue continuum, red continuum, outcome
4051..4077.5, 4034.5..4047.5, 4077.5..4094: 2.36 AA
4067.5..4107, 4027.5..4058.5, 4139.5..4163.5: 0.45 AA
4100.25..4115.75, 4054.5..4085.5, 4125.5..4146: 0.41 AA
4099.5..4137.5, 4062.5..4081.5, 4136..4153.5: 0.12 AA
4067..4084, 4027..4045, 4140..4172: -0.57 AA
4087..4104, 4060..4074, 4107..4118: -0.24 AA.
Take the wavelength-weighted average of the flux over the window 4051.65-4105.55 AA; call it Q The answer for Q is 7.63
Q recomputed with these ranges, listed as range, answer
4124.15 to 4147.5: 7.62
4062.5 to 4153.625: 7.64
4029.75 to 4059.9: 8.05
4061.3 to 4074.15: 7.37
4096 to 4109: 7.32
